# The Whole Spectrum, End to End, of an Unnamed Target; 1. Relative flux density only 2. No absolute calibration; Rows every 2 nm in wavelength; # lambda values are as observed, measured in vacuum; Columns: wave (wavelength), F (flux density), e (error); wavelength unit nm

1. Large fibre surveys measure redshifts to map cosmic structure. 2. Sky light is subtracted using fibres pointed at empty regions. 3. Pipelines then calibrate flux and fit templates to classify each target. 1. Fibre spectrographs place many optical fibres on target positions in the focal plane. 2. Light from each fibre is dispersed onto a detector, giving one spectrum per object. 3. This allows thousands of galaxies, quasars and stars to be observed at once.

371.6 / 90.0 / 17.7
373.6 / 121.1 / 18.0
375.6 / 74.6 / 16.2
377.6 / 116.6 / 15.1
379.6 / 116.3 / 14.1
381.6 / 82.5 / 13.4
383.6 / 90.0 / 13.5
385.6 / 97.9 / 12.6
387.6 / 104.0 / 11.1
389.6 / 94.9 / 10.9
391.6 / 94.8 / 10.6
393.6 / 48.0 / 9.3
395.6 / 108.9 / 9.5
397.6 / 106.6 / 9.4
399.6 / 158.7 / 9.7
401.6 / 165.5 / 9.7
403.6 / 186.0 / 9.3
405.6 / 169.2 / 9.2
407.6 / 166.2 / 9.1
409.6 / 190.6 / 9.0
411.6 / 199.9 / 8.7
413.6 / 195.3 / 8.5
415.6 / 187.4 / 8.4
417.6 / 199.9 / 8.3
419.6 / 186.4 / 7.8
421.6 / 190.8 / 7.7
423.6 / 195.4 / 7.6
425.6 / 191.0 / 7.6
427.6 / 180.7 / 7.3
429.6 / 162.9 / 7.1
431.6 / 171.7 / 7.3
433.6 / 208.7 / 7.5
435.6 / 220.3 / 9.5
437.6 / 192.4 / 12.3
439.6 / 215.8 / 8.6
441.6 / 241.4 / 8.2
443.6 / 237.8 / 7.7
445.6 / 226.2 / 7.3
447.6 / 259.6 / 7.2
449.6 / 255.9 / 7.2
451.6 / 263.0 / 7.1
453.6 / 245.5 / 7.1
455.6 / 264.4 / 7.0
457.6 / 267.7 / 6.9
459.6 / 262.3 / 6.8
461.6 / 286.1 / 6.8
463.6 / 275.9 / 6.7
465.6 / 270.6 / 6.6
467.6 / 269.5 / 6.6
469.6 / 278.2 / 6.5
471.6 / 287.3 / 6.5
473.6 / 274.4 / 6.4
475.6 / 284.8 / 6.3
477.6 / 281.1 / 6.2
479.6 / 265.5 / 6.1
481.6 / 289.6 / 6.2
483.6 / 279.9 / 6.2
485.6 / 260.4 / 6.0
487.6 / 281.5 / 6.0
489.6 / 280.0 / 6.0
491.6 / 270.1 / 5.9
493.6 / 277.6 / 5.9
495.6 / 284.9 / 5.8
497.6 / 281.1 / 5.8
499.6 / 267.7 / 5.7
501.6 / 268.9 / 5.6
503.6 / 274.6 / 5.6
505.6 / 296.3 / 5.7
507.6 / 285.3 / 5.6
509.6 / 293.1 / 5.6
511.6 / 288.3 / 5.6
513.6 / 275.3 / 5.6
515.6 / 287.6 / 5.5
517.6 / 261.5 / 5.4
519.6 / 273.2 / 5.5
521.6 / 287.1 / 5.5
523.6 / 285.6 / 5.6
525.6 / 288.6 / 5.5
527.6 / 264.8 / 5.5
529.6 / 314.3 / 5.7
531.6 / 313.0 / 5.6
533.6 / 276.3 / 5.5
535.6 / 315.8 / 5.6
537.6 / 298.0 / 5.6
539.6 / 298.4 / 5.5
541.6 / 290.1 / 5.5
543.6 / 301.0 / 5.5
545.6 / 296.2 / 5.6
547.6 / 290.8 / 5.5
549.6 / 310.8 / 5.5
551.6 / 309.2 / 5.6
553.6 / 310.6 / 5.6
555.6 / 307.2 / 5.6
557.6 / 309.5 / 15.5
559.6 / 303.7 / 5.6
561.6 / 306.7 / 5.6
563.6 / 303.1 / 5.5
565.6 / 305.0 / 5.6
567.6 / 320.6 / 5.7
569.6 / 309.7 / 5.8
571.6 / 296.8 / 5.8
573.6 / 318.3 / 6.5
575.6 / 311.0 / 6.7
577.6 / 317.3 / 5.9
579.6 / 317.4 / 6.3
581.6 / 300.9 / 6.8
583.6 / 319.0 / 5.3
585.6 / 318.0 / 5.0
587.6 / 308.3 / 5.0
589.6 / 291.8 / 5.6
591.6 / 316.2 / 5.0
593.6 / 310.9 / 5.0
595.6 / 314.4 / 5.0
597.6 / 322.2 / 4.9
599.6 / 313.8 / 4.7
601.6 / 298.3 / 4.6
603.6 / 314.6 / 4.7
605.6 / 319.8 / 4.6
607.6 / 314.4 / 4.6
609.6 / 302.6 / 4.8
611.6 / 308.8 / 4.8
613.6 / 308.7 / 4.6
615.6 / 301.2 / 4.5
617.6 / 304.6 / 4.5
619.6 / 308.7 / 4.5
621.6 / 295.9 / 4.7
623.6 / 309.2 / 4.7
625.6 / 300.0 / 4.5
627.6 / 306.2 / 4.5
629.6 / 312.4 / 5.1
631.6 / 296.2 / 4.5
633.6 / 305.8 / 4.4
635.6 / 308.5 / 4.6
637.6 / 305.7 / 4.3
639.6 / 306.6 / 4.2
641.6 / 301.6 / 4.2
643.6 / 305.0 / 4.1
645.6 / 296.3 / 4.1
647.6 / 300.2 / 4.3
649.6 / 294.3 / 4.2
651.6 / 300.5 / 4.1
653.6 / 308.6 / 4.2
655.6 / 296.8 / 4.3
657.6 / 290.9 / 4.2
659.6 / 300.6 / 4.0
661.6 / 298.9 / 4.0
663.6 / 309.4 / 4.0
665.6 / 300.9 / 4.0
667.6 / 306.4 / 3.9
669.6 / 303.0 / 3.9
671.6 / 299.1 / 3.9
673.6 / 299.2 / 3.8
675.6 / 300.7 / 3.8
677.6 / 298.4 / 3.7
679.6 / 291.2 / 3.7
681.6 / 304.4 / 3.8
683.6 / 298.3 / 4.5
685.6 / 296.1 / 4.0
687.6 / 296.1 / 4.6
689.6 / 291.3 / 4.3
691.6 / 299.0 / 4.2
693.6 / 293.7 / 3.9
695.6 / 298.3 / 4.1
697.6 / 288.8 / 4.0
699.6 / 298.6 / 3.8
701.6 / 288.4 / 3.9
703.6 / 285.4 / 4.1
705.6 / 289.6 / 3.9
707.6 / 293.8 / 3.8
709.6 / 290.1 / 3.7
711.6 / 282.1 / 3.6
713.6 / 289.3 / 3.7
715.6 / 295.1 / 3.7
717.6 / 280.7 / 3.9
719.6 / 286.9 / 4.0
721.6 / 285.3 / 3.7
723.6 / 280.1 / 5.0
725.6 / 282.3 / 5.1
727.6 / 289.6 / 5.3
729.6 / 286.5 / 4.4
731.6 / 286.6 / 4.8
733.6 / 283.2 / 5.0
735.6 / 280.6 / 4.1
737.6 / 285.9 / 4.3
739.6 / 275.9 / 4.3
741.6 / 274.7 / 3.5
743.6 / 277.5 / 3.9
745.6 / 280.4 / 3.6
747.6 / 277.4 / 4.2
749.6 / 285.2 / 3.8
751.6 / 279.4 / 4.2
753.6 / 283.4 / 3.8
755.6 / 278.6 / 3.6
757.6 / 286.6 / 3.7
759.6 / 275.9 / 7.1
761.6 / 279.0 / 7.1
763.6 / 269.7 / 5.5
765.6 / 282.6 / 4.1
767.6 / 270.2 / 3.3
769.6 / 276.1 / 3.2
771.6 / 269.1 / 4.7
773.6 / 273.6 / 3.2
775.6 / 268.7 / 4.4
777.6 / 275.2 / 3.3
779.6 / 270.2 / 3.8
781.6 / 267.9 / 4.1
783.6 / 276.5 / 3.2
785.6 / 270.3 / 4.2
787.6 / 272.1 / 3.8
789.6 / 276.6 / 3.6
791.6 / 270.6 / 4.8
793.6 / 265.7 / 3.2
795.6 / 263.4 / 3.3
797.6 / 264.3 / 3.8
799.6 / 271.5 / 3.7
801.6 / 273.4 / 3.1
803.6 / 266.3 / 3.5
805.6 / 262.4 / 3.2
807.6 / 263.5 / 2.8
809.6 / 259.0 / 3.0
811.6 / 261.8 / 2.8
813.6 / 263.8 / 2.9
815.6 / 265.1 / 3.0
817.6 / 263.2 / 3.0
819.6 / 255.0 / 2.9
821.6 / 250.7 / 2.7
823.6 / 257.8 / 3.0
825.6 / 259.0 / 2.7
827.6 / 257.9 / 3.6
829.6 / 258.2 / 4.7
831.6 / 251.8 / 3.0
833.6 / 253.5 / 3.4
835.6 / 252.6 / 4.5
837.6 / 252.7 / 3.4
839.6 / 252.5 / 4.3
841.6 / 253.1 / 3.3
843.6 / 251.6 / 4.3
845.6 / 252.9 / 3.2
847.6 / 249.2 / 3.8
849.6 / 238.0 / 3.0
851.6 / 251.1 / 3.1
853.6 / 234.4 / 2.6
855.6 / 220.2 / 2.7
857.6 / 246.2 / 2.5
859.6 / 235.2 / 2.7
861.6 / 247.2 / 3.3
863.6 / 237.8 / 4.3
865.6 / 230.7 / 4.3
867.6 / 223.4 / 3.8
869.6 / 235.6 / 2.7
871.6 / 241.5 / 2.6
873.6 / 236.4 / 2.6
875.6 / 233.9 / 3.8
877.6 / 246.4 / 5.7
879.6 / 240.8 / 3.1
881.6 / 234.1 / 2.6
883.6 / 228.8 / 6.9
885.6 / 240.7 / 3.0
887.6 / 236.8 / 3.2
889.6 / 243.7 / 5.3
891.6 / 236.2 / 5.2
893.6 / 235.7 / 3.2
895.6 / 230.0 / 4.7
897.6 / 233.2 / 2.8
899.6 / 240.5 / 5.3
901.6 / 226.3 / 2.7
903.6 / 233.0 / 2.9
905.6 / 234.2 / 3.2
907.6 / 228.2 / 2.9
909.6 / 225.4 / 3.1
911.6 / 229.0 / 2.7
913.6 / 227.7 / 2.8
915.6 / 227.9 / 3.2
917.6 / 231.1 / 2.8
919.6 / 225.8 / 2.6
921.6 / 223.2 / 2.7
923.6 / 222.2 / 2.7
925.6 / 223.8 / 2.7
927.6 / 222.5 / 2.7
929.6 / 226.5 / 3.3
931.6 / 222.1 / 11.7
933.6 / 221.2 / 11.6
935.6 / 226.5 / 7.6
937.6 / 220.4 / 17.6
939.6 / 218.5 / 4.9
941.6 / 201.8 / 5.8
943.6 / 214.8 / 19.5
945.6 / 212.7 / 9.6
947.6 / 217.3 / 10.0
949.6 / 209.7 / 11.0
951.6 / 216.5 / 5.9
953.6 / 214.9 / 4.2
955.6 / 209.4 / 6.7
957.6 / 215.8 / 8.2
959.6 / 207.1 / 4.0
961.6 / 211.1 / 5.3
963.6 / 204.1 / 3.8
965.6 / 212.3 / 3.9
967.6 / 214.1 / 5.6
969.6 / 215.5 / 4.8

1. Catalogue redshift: 0.00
